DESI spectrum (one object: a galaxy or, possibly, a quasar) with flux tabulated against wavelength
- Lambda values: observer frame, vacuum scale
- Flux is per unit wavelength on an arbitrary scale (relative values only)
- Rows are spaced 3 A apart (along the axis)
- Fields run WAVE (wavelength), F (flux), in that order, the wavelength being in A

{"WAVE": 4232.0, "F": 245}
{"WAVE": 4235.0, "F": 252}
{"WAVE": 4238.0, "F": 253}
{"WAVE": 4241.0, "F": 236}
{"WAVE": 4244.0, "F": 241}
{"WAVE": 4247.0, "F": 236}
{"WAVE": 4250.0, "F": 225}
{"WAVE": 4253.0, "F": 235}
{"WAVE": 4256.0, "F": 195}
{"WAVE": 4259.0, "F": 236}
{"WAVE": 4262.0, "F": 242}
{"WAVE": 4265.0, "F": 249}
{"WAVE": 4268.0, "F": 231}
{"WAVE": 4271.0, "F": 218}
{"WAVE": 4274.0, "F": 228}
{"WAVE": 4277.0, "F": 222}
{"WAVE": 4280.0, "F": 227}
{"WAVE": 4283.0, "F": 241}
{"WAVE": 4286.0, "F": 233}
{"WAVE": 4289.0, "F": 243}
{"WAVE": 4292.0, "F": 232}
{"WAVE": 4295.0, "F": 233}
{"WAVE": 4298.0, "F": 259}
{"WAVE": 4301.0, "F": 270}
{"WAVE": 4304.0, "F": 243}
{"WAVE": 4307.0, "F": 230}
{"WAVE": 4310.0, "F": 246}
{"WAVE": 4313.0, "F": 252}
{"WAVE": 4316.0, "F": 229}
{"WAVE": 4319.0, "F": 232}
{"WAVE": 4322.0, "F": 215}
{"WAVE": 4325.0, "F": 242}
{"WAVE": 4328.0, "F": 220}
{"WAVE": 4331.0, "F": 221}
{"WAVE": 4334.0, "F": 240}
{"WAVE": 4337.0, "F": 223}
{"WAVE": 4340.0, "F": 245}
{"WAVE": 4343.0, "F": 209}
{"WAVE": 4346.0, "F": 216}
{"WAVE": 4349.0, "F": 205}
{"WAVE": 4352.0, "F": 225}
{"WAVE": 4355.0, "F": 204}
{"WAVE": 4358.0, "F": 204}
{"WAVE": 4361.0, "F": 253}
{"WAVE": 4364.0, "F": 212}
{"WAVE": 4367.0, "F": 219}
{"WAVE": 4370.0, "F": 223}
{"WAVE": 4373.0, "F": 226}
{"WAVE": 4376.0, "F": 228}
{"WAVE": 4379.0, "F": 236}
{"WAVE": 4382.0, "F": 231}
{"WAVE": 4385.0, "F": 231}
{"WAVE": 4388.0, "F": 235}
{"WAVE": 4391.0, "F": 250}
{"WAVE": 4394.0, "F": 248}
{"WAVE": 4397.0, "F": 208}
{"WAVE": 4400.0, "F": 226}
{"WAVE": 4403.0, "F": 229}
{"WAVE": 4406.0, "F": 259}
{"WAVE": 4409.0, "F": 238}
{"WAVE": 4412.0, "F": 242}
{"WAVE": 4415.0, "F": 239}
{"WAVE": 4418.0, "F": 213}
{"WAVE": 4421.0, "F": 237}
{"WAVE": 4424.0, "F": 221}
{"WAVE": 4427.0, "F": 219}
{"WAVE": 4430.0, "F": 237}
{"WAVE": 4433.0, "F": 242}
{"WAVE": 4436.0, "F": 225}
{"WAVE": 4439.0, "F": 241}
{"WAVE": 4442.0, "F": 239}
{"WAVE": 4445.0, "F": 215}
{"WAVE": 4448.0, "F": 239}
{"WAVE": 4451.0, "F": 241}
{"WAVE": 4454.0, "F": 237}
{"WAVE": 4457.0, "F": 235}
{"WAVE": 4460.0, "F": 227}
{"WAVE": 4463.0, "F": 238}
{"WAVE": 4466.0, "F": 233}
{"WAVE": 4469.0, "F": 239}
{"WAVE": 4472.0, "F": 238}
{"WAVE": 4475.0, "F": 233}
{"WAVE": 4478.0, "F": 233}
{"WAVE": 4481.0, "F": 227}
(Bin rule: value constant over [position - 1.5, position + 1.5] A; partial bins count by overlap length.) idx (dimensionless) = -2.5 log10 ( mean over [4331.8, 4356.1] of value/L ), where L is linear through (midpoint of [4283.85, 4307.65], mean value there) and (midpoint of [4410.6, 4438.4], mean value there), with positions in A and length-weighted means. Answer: 0.08 mag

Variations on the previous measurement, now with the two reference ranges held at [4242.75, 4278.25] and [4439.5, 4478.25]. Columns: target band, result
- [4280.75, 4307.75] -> -0.055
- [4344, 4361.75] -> 0.077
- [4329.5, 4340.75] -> 0.001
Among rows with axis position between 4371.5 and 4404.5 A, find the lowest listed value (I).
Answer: 208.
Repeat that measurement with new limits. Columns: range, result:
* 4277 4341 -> 215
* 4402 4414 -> 229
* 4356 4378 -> 204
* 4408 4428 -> 213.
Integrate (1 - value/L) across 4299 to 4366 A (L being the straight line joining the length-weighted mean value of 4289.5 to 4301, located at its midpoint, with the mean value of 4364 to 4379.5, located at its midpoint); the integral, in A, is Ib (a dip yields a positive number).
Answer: 1.7 A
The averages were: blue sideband 245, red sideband 224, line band 229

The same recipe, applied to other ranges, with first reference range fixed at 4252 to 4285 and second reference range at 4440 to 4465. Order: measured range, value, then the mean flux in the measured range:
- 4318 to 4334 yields 0.26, 227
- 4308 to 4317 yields -0.46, 242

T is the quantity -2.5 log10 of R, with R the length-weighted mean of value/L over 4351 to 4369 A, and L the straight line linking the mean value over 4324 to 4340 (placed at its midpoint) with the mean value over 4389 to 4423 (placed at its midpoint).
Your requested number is 0.06 mag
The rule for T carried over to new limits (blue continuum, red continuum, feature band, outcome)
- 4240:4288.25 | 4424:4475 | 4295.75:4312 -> -0.08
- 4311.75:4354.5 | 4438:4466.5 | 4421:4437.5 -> 0.02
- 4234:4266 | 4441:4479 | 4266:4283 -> 0.04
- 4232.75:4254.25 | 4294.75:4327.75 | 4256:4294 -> 0.04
